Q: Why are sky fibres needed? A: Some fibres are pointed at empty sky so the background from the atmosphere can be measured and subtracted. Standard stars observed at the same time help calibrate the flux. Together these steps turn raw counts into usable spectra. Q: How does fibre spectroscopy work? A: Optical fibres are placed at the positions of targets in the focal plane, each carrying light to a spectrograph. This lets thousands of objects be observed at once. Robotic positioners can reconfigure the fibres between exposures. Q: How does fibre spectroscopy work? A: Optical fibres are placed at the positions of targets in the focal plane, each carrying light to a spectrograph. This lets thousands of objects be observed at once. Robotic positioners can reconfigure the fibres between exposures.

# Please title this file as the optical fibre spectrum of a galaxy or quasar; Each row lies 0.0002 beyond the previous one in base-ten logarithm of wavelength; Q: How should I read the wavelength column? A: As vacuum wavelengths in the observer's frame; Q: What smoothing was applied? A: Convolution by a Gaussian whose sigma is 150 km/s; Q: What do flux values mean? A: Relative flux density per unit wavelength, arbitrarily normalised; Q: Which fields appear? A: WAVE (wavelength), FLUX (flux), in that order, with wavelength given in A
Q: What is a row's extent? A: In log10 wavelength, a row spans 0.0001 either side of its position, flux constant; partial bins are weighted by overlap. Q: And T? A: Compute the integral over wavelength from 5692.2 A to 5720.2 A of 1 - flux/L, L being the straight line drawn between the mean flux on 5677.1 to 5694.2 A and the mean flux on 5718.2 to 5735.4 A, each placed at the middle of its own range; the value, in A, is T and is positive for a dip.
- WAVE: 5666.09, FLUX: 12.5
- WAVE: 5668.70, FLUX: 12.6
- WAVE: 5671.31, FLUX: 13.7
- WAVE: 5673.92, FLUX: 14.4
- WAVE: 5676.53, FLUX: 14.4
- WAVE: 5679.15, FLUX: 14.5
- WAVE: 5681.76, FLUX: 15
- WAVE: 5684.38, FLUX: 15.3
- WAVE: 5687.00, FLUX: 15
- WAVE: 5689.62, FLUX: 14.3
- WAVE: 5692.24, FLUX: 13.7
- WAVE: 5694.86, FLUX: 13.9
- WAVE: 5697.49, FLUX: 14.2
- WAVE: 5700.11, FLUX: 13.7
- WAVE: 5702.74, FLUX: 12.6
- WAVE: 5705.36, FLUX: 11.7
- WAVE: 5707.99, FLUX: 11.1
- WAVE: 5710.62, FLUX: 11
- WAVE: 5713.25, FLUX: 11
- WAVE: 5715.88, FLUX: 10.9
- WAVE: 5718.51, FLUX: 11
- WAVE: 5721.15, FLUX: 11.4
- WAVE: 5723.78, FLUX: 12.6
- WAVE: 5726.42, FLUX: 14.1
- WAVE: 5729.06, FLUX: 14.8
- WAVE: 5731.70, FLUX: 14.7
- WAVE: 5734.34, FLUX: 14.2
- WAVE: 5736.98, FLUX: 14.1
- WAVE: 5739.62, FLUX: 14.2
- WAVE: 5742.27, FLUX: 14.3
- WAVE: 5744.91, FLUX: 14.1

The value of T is 3.7 A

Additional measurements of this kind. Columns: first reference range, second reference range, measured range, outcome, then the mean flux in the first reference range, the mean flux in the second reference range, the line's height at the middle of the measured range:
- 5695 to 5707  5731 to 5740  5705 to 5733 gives 3.1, 13.1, 14.3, 13.7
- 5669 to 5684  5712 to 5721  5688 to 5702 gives -1.2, 14.3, 11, 12.8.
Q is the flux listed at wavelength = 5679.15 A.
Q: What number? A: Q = 14.5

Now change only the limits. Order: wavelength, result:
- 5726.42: 14.1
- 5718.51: 11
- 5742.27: 14.3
